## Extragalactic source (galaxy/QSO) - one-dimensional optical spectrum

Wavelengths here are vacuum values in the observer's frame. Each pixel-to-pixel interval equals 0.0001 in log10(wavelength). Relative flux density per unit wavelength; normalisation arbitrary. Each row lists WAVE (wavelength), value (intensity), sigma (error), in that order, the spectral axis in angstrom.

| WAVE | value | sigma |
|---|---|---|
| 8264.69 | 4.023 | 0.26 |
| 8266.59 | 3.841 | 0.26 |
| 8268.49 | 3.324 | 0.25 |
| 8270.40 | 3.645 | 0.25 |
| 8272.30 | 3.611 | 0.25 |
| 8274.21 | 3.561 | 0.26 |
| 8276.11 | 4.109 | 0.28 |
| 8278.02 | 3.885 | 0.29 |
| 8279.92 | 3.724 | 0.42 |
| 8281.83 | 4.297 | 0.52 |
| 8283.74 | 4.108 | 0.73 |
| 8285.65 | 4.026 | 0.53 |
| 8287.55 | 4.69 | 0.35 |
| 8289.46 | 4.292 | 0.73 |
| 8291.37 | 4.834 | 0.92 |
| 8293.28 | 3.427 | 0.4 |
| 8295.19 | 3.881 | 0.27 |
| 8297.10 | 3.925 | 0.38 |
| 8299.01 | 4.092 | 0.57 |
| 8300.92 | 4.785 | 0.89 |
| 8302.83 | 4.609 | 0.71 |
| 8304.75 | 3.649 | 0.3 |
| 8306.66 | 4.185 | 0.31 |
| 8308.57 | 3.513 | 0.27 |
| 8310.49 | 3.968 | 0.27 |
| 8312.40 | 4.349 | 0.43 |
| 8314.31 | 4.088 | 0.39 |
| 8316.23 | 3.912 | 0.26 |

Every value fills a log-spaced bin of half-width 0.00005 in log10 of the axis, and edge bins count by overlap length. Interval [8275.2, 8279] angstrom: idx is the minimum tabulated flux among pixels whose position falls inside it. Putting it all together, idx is 3.885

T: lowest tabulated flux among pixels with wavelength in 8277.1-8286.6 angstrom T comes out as 3.724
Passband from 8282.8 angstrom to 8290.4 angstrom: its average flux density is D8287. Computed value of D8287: 4.28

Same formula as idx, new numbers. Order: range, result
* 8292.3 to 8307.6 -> 3.427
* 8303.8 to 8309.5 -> 3.513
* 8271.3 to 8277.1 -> 3.561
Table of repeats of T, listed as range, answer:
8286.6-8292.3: 4.292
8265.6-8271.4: 3.324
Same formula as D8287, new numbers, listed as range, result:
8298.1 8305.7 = 4.28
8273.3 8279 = 3.86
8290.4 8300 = 4.04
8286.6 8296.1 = 4.23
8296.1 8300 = 4.02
